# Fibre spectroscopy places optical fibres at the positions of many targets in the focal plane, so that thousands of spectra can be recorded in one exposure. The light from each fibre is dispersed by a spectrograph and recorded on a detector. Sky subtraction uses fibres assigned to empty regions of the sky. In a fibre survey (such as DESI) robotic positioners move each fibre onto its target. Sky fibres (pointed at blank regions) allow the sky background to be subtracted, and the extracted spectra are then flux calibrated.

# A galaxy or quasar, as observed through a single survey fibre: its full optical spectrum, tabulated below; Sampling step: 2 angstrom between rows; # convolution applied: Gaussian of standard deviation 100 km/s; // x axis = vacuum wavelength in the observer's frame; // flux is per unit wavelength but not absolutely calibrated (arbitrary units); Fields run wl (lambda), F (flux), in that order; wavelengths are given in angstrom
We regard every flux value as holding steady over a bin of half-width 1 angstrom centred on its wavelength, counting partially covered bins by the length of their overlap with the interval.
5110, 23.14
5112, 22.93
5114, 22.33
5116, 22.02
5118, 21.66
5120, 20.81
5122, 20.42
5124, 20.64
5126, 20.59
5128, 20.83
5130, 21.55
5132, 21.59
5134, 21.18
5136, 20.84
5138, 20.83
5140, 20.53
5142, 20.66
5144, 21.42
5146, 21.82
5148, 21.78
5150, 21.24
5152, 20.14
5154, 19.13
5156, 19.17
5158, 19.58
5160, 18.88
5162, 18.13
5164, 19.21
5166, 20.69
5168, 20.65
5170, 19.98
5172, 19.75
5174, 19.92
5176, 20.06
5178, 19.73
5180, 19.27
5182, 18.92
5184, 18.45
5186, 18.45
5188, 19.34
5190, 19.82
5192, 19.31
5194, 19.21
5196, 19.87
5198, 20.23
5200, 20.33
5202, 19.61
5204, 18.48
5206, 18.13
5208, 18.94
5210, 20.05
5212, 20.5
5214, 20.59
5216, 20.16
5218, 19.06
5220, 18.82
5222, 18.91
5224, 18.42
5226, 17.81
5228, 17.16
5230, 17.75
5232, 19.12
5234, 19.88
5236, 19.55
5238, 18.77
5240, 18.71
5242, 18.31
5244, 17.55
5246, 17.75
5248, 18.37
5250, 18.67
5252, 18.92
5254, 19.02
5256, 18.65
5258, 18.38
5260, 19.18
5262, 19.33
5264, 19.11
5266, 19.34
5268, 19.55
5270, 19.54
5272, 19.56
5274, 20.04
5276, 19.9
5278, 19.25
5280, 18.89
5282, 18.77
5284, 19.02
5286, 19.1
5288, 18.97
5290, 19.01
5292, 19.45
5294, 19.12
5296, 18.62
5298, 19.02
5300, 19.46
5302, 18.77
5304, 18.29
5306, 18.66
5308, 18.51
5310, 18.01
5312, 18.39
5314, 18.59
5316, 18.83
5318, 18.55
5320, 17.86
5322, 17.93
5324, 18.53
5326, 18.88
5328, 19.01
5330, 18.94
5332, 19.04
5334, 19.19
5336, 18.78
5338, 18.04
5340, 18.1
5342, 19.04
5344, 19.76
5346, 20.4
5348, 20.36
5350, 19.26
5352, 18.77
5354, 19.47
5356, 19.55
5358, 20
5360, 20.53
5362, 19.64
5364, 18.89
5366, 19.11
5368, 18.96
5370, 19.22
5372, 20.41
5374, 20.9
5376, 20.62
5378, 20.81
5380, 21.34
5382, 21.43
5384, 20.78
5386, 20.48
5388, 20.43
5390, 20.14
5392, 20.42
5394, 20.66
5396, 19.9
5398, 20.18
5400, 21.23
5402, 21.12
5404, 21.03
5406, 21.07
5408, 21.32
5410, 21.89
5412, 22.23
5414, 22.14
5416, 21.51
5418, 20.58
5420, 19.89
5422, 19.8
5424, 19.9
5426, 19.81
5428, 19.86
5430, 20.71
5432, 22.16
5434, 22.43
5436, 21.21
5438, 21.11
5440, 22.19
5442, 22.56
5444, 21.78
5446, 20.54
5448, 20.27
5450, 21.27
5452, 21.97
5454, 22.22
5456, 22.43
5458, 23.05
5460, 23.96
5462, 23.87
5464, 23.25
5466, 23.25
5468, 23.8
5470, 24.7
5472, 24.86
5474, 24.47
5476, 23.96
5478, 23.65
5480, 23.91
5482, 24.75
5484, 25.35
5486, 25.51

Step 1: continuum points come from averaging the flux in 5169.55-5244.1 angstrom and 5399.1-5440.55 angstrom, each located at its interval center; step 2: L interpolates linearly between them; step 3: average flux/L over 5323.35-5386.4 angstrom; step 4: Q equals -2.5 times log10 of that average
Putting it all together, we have 0.05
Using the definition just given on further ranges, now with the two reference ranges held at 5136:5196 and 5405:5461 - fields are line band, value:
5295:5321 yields 0.12 mag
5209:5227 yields 0.04 mag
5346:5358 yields 0.07 mag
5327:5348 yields 0.10 mag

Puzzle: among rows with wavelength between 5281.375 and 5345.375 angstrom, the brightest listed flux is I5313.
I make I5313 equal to 19.76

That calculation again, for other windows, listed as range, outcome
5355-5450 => 22.56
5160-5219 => 20.69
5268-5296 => 20.04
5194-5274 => 20.59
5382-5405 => 21.43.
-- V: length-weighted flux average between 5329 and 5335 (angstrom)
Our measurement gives 19.1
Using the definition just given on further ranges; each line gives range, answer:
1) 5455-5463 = 23.3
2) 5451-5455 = 22.1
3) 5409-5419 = 21.7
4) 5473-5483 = 24.1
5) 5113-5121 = 21.7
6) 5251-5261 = 18.8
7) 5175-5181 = 19.7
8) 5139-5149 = 21.2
